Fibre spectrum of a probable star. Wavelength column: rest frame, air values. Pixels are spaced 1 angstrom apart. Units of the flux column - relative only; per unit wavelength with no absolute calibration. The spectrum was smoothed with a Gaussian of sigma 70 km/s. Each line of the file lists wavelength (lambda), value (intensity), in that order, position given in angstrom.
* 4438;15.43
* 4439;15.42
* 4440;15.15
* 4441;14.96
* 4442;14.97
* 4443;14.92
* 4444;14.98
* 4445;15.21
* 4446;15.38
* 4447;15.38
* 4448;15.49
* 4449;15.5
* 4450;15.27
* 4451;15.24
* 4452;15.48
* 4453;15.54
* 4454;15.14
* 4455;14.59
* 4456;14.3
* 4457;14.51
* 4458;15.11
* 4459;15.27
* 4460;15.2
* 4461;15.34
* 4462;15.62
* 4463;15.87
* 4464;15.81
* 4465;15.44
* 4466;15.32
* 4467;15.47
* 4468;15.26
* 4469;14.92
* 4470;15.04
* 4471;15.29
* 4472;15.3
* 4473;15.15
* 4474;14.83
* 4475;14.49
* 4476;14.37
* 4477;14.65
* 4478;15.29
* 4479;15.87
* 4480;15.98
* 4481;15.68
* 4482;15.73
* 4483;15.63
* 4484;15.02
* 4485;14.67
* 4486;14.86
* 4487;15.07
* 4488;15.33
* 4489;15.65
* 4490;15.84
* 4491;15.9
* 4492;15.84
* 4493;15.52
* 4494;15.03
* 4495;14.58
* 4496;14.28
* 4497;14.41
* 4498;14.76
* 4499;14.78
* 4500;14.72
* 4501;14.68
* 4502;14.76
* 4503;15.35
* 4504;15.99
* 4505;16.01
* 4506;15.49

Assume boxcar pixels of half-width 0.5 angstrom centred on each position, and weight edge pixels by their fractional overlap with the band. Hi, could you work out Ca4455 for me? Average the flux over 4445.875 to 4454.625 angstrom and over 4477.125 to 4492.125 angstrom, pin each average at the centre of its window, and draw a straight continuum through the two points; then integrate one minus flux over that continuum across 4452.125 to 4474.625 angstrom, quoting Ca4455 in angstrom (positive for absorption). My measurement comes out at 0.3 angstrom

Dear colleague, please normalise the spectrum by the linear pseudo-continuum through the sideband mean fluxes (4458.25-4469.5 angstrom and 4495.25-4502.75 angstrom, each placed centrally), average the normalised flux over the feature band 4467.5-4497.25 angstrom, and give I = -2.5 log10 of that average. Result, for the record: -0.01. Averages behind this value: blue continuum 15.4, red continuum 14.6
